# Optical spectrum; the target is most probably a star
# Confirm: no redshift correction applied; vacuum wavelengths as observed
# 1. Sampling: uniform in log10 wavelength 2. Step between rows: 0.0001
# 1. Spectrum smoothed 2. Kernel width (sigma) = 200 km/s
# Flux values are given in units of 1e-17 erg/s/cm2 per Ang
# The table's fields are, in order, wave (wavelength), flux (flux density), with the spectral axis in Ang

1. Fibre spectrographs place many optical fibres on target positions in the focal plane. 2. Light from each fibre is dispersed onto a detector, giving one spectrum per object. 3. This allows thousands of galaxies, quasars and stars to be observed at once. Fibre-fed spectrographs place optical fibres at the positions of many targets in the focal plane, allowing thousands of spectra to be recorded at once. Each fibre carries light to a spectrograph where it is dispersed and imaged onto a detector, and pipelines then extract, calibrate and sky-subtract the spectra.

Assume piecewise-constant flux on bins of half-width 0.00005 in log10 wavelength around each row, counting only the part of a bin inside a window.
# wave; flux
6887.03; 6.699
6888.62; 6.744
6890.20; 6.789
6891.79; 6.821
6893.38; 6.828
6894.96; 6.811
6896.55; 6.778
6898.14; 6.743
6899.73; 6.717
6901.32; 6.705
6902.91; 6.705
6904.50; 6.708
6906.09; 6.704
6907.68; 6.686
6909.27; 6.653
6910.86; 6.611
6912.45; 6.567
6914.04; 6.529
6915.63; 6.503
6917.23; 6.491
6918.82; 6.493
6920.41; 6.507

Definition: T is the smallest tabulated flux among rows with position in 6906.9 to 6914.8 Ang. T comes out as 6.529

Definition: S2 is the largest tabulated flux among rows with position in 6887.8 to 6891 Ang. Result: 6.789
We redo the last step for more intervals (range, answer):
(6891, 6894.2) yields 6.828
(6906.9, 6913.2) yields 6.686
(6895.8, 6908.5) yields 6.778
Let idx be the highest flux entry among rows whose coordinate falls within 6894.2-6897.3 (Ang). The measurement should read 6.811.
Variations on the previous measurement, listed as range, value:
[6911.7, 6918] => 6.567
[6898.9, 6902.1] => 6.717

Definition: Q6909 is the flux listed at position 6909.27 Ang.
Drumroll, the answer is 6.653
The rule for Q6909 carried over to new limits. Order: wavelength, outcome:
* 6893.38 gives 6.828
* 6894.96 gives 6.811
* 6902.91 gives 6.705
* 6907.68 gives 6.686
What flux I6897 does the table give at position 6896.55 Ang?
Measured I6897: 6.778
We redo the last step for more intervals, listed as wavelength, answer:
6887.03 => 6.699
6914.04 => 6.529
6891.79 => 6.821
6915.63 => 6.503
